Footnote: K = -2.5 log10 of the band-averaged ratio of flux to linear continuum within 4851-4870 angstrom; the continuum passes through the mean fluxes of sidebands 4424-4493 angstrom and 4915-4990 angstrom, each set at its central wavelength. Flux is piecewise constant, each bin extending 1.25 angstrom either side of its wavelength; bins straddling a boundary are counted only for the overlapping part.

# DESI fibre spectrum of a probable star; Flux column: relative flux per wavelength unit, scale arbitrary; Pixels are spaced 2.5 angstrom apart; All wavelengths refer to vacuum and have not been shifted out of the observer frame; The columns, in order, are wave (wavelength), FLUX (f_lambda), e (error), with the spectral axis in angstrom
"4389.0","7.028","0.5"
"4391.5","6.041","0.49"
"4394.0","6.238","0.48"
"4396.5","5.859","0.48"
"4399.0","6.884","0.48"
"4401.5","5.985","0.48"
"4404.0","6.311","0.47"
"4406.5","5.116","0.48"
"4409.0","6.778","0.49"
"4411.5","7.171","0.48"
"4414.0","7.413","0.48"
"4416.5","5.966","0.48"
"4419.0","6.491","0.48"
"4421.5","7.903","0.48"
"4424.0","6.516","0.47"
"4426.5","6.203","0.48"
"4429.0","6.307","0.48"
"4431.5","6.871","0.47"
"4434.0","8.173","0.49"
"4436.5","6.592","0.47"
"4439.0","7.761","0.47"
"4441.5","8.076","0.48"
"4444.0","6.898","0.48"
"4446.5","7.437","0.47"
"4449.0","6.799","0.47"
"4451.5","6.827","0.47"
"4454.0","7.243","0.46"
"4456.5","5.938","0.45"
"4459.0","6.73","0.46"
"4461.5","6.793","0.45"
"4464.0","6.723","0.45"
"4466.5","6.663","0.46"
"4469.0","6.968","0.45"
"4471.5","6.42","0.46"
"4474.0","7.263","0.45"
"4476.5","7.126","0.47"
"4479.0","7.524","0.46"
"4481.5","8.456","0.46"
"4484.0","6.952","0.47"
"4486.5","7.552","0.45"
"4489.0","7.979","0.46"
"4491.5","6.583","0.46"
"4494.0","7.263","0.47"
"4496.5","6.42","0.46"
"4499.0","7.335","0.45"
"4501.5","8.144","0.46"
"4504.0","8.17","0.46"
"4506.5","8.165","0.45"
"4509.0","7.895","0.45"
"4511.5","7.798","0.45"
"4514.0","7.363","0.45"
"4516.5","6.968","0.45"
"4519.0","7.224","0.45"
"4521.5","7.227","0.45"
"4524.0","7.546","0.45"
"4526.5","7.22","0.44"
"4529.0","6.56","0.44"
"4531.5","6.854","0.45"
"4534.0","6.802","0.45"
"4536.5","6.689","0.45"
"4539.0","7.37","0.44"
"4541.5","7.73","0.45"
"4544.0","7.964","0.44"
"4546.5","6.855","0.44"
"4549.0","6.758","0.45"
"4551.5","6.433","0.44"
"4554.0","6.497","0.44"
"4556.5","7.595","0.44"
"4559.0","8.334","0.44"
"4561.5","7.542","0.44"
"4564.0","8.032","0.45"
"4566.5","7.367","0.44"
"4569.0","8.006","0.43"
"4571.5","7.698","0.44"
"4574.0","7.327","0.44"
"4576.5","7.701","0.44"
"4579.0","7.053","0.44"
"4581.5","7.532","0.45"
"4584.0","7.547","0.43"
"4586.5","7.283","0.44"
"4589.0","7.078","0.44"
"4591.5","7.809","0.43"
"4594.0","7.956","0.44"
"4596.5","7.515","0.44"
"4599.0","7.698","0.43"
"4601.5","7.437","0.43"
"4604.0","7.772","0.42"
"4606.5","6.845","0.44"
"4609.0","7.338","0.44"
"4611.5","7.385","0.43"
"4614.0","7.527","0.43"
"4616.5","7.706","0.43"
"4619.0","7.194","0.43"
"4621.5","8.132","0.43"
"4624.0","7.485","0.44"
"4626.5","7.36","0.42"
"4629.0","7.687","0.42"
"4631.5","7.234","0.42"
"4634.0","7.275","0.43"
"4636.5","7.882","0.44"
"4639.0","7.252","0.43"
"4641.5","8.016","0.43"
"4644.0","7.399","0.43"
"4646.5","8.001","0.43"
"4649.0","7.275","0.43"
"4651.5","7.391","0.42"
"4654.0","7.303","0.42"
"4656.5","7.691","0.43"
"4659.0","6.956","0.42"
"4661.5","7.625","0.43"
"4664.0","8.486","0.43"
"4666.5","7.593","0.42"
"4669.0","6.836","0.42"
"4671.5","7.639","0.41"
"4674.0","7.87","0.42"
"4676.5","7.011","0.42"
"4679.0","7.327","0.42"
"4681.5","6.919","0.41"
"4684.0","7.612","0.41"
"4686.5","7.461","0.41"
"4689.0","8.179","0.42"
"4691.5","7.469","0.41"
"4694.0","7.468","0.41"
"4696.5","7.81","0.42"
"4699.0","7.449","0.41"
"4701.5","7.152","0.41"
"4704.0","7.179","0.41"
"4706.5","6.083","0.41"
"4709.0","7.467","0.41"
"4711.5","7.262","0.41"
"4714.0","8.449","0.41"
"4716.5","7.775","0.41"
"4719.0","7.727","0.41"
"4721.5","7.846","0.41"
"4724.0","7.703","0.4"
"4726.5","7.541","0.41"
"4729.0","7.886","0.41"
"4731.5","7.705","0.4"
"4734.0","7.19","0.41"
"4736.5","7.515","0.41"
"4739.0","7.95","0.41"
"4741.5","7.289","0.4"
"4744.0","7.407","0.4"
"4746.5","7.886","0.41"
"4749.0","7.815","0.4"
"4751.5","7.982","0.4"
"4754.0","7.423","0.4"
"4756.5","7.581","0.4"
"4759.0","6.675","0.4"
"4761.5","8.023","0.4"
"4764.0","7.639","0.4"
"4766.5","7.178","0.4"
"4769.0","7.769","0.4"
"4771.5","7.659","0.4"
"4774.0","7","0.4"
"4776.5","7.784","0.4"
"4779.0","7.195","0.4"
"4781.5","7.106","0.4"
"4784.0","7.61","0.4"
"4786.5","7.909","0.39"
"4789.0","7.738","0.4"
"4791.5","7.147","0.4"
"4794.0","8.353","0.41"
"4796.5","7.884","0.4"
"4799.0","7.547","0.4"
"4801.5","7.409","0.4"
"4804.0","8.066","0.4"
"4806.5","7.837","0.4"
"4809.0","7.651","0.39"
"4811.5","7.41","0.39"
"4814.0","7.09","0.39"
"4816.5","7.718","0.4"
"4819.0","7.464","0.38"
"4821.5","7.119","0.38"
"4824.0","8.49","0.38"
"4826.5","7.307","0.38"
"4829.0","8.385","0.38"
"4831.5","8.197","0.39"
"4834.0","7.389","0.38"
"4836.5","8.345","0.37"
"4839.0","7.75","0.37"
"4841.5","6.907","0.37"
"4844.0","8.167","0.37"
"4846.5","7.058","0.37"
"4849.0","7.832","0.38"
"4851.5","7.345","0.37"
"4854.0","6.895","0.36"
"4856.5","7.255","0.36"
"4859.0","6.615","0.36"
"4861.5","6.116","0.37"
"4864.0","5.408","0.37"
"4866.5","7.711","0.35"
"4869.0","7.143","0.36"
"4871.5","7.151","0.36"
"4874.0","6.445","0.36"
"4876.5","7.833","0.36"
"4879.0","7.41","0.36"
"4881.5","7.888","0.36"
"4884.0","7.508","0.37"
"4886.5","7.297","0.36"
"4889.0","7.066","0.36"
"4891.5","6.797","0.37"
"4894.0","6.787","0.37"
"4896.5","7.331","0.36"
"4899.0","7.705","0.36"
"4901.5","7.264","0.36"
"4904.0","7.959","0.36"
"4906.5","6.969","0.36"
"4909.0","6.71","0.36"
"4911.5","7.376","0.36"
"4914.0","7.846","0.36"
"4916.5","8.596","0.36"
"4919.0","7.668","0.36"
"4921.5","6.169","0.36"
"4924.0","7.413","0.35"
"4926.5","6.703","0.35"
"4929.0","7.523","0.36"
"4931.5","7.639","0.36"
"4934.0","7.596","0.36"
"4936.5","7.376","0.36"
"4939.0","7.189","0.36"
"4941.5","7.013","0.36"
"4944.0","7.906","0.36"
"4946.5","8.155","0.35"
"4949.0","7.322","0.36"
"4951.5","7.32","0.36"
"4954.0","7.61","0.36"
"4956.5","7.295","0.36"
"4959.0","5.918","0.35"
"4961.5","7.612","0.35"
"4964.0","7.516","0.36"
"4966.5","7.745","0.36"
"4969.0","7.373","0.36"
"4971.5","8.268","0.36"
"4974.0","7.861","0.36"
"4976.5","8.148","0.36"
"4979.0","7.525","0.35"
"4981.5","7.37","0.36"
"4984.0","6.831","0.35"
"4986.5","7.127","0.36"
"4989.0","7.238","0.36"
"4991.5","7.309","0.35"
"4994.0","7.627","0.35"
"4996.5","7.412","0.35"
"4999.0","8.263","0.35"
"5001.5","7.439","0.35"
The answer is 0.09 mag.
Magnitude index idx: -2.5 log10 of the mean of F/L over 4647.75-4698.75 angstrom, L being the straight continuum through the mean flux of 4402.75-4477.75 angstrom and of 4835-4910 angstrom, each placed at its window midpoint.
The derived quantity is -0.07 mag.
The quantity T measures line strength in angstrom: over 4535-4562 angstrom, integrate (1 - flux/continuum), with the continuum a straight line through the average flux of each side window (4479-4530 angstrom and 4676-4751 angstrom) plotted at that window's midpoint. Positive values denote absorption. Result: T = 0.8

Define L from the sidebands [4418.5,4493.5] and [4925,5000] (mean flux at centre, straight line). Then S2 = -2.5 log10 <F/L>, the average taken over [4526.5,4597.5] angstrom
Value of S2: -0.03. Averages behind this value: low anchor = 7.07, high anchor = 7.46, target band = 7.35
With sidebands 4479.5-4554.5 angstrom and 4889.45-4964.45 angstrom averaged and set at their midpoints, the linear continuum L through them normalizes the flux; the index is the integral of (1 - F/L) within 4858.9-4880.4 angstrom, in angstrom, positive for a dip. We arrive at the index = 1.3 angstrom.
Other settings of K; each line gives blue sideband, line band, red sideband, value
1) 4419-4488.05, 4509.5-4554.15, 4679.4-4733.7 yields 0.01 mag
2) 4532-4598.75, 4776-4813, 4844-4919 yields -0.05 mag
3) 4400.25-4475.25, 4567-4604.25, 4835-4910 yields -0.09 mag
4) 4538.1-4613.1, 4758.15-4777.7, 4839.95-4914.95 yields -0.03 mag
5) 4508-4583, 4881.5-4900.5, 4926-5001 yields 0.03 mag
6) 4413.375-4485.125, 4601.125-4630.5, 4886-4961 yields -0.06 mag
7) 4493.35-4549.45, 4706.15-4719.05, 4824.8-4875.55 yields -0.03 mag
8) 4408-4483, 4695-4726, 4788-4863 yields -0.02 mag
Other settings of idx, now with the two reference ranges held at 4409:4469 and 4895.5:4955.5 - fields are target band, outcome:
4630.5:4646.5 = -0.06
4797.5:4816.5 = -0.04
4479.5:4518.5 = -0.08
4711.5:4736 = -0.07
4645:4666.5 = -0.06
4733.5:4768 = -0.04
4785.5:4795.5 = -0.07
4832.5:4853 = -0.04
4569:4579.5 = -0.07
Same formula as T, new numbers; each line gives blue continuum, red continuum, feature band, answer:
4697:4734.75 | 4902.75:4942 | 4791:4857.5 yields -1.8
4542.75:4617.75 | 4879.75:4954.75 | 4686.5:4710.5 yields 0.2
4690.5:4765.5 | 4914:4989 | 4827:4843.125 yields -0.7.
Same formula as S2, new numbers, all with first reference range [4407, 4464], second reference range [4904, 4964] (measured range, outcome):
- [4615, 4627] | -0.07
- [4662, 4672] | -0.08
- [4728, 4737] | -0.06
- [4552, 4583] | -0.07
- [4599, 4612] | -0.05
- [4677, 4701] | -0.05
